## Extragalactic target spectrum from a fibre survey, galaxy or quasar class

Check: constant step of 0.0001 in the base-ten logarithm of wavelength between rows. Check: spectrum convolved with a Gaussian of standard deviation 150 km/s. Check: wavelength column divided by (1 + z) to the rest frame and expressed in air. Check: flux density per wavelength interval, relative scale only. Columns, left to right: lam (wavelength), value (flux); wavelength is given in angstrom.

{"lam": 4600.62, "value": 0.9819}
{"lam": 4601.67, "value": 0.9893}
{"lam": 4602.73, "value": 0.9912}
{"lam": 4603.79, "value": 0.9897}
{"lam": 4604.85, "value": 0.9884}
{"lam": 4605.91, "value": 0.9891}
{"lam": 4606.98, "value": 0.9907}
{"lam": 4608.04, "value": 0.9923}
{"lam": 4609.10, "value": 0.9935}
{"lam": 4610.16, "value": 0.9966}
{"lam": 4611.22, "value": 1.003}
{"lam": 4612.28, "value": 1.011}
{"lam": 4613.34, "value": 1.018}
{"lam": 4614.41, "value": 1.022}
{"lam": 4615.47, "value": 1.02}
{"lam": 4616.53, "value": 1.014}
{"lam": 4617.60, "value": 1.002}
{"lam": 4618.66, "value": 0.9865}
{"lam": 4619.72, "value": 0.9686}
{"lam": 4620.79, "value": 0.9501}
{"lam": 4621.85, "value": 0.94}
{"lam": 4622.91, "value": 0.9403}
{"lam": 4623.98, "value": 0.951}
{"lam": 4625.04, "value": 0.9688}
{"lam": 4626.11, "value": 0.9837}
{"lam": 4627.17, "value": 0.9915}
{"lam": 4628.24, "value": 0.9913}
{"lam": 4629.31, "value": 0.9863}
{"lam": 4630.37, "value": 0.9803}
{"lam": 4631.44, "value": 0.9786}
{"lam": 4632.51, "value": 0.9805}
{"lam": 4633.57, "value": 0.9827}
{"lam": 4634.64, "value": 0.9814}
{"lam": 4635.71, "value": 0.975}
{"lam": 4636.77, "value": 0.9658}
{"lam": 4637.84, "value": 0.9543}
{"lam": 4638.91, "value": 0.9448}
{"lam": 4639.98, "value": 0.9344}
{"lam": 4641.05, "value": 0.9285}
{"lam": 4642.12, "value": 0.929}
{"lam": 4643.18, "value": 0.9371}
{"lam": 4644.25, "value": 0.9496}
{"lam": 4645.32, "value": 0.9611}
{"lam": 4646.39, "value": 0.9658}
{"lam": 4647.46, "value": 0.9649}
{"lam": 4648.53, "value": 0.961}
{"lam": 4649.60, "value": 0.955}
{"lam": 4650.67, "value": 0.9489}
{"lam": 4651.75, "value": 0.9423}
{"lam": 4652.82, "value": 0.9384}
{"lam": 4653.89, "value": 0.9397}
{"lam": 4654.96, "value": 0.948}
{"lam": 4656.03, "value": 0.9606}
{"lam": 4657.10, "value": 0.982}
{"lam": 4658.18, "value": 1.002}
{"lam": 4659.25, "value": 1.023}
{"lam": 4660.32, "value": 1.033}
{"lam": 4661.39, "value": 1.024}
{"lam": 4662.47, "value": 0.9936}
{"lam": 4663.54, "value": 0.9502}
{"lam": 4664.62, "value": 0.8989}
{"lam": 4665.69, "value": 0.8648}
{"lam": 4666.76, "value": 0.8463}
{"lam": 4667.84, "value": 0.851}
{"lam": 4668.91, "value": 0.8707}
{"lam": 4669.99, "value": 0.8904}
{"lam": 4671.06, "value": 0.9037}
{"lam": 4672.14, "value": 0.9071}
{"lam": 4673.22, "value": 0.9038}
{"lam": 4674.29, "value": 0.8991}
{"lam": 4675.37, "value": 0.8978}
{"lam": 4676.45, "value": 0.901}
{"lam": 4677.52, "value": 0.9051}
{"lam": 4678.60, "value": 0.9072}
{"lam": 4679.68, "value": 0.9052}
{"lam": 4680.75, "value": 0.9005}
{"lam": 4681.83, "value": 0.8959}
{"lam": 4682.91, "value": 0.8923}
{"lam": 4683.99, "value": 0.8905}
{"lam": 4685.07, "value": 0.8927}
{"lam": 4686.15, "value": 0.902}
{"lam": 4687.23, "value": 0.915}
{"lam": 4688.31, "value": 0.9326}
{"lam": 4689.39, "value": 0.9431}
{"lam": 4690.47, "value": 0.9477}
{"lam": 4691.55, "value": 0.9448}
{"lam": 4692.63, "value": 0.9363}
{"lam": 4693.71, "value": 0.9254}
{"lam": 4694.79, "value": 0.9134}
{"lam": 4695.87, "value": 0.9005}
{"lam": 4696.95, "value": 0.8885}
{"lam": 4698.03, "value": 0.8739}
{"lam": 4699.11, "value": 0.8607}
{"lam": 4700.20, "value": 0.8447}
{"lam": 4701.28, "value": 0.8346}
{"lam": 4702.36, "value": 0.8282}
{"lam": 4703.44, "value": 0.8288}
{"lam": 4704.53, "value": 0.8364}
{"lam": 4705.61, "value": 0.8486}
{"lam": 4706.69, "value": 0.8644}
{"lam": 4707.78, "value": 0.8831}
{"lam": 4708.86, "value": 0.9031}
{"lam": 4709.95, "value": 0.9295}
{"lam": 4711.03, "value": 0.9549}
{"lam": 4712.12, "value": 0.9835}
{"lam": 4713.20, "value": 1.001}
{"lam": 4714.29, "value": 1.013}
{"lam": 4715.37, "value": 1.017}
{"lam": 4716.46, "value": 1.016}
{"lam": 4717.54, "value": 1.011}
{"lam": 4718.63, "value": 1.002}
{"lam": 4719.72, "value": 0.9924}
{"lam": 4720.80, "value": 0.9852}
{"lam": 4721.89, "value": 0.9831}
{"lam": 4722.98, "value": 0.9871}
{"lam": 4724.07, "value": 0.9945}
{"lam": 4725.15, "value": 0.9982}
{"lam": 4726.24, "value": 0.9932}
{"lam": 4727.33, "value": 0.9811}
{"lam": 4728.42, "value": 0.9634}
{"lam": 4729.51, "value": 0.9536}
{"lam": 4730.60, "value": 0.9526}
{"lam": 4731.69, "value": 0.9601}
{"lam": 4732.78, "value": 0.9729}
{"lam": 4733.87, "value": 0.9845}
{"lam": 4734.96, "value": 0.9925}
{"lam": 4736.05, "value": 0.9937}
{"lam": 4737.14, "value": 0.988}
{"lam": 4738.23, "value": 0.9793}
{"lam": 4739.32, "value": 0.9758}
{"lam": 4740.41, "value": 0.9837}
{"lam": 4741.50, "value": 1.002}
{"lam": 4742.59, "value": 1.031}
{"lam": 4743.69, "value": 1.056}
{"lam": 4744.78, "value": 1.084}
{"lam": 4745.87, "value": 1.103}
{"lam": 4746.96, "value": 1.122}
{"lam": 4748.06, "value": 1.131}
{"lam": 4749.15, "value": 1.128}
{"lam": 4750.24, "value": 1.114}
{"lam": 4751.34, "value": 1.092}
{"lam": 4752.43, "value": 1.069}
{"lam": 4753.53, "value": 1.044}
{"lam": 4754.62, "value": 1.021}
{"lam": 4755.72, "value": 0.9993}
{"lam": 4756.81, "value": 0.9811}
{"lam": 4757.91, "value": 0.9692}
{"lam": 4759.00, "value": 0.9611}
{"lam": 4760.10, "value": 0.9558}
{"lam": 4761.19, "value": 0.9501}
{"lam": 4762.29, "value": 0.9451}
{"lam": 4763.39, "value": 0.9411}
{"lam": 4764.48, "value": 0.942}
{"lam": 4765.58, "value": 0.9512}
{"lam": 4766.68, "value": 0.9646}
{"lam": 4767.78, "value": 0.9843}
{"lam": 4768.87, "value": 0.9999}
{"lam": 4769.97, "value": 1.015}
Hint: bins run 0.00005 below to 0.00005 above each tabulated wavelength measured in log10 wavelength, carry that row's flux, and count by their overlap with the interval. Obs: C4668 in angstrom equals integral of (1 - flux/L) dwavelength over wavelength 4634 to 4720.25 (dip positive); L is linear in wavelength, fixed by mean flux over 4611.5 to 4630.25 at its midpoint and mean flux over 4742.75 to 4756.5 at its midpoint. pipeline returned 8.1 angstrom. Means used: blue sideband 0.985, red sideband 1.08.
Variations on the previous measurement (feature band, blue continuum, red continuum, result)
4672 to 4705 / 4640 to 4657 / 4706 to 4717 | 2.00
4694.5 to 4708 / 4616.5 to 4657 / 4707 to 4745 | 1.62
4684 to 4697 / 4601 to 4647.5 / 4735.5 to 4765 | 1.04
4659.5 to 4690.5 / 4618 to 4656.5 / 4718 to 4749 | 2.07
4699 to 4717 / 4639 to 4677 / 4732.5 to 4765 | 1.32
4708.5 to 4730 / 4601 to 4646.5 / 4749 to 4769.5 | 0.18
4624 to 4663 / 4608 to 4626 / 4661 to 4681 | -0.92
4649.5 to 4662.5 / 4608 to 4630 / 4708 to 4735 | 0.11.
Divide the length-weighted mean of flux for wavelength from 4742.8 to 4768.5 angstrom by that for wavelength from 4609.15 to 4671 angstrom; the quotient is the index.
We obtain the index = 1.06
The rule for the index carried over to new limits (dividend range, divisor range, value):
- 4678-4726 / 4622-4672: 0.97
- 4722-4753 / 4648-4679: 1.09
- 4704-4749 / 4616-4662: 1.02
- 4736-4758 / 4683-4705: 1.17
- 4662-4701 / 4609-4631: 0.91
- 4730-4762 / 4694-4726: 1.10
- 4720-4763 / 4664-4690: 1.13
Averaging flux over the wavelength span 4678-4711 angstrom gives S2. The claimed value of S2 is 0.893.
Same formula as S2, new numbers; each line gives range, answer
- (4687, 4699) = 0.919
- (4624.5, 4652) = 0.963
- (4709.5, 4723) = 0.991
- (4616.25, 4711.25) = 0.93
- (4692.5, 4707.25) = 0.869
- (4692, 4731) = 0.936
